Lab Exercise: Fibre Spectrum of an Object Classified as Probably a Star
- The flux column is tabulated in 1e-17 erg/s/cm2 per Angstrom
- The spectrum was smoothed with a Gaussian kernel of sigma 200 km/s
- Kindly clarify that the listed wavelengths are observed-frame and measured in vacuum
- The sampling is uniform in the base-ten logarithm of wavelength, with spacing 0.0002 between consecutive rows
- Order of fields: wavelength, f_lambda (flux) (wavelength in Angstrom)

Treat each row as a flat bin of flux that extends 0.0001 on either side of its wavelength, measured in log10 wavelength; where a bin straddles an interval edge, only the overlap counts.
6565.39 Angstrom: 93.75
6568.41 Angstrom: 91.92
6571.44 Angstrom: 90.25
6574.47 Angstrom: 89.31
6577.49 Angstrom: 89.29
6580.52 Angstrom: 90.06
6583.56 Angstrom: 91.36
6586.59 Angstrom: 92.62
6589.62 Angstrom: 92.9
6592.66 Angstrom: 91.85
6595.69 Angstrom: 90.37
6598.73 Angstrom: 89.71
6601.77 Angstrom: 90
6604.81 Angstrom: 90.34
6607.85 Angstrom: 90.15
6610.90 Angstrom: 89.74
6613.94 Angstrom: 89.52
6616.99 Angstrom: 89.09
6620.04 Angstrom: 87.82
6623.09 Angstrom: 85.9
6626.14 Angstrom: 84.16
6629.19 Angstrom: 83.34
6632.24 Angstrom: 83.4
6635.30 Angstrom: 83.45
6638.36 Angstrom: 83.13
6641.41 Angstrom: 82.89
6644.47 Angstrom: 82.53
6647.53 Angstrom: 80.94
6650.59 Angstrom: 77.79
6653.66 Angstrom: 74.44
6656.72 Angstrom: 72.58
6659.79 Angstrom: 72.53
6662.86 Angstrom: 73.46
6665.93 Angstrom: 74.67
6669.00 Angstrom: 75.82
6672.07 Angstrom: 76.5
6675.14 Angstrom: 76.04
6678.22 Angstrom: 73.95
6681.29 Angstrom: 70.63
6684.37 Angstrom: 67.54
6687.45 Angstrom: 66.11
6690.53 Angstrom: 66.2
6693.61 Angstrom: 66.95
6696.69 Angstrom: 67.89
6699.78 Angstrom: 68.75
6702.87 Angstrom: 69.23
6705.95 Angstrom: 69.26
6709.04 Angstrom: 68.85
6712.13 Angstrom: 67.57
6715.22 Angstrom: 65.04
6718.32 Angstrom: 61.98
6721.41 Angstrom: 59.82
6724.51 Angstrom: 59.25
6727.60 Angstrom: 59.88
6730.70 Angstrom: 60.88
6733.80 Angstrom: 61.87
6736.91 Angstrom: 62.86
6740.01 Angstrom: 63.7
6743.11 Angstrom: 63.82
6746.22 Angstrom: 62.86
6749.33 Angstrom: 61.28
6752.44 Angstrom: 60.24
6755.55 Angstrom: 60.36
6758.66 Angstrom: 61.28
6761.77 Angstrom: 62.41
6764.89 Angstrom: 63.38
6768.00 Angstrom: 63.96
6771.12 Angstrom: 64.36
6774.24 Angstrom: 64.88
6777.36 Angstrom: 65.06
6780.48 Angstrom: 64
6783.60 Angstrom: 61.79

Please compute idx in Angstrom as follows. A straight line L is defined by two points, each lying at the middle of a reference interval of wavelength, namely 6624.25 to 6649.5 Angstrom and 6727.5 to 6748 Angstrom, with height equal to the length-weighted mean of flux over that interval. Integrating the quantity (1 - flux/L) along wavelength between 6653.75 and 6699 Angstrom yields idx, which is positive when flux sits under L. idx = 2.0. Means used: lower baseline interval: 83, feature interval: 71.5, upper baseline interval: 62.4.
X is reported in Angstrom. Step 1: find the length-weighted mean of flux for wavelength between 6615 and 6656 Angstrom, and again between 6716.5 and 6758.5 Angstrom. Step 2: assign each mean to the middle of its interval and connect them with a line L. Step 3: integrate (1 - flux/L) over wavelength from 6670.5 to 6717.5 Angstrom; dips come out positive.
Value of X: 0.9 Angstrom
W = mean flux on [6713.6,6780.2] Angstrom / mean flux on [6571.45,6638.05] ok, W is 0.70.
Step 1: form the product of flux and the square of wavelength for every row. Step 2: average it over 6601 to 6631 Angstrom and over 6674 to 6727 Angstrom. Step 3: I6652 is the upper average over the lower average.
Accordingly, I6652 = 0.78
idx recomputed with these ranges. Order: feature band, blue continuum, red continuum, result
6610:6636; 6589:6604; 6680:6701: -0.6 Angstrom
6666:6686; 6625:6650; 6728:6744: 0.4 Angstrom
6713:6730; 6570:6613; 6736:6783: 1.9 Angstrom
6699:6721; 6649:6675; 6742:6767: 0.4 Angstrom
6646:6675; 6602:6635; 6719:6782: 1.4 Angstrom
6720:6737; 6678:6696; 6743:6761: 0.9 Angstrom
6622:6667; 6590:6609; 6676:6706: 0.1 Angstrom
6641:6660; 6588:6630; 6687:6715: 0.4 Angstrom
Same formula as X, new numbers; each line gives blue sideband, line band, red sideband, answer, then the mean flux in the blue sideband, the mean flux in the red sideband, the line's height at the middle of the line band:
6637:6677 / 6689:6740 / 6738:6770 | 2.7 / 77.1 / 62.4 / 68.4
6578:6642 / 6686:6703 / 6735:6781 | 1.5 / 88.3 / 62.9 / 73.8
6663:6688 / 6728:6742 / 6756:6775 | 0.9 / 73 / 63.1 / 66.5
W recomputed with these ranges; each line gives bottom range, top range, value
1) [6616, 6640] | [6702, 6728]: 0.76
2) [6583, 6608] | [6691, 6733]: 0.71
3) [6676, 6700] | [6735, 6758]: 0.90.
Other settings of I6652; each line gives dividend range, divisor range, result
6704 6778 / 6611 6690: 0.82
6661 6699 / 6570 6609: 0.81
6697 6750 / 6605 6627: 0.75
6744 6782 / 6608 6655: 0.78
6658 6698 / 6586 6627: 0.81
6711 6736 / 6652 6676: 0.85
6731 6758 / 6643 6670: 0.84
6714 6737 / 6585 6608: 0.70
